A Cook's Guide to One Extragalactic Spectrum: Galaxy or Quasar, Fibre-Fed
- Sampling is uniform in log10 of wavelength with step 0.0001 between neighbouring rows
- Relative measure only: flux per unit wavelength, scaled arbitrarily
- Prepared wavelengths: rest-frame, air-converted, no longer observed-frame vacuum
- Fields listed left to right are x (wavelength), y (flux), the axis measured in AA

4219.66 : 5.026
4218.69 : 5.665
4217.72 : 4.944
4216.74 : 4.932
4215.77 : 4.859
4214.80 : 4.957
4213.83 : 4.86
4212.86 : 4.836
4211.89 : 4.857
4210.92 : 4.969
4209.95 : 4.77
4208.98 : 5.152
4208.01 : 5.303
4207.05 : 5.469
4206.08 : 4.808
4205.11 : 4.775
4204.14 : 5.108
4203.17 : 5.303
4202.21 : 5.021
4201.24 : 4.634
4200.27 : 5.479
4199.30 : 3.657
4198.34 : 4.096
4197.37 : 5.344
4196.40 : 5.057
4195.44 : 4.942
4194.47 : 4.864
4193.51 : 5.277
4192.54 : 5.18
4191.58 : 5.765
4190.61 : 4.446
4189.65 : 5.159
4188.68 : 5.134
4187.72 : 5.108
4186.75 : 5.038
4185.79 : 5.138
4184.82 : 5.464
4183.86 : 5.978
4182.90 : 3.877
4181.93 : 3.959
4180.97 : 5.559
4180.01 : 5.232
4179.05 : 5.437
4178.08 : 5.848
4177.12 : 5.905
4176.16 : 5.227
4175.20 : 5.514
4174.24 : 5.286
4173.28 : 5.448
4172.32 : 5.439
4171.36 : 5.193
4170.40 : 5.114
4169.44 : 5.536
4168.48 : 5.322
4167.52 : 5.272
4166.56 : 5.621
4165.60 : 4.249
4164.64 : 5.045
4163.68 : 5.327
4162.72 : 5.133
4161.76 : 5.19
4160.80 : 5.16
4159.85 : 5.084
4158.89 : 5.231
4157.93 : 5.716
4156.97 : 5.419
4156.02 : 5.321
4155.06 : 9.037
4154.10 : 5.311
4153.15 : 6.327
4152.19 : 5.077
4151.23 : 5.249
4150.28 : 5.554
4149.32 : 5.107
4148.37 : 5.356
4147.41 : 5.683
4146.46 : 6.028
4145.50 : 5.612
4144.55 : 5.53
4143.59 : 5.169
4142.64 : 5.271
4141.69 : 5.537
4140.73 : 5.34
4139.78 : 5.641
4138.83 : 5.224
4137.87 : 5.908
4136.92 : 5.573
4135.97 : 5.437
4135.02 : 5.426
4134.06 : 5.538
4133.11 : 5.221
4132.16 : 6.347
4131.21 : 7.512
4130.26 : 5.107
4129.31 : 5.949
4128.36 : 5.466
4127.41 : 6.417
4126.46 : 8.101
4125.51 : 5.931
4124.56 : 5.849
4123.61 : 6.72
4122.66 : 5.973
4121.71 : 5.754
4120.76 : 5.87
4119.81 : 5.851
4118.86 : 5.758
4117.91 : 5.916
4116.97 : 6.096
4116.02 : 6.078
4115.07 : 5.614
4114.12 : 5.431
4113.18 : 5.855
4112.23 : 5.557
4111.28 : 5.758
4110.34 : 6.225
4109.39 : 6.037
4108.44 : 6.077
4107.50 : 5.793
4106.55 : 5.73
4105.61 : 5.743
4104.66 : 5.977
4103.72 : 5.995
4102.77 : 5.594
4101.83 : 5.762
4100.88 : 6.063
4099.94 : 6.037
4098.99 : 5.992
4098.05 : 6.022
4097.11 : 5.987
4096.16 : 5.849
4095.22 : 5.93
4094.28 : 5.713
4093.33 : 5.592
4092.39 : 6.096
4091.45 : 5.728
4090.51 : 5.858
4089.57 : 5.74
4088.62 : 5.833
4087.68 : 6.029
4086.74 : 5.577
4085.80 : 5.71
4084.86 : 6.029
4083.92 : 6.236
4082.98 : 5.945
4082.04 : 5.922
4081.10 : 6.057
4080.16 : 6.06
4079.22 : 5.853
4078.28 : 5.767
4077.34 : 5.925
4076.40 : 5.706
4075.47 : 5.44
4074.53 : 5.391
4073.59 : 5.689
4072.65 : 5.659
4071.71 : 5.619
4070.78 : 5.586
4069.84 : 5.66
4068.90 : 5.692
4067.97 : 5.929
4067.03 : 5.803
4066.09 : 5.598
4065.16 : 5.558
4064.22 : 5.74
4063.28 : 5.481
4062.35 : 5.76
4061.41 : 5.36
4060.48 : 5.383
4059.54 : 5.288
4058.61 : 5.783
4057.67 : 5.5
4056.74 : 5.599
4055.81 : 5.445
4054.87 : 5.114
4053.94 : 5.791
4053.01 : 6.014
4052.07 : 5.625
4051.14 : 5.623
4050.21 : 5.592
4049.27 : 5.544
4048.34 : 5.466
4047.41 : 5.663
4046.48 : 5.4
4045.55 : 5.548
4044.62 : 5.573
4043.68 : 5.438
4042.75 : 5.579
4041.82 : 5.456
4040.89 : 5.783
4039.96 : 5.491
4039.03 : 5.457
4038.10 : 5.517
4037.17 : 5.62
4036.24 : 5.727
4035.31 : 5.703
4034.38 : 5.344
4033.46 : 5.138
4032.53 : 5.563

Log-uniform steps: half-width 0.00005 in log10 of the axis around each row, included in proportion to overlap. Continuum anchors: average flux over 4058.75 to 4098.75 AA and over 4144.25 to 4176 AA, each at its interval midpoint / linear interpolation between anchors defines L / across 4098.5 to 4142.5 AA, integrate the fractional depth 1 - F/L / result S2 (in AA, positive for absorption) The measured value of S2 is -2.1 AA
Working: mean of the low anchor 5.76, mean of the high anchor 5.47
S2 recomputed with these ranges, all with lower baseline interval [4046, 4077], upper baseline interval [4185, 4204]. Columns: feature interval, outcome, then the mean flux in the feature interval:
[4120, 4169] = -4.24 AA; 5.67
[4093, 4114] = -1.82 AA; 5.87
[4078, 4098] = -1.51 AA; 5.88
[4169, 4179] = -0.72 AA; 5.45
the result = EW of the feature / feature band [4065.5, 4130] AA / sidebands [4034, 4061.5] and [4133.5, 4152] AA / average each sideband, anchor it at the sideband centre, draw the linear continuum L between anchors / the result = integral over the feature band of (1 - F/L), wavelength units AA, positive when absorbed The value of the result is -4.4 AA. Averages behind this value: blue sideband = 5.55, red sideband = 5.48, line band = 5.88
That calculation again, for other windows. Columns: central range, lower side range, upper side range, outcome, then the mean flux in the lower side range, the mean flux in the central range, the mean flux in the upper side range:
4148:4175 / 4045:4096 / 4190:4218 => -1.3 AA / 5.7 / 5.43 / 4.95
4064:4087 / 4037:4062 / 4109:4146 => -0.5 AA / 5.54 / 5.77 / 5.83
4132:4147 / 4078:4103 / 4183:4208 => -0.1 AA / 5.89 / 5.53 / 5.04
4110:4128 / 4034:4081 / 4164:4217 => -2.2 AA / 5.61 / 6.04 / 5.09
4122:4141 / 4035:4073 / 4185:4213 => -2.4 AA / 5.59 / 5.94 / 5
